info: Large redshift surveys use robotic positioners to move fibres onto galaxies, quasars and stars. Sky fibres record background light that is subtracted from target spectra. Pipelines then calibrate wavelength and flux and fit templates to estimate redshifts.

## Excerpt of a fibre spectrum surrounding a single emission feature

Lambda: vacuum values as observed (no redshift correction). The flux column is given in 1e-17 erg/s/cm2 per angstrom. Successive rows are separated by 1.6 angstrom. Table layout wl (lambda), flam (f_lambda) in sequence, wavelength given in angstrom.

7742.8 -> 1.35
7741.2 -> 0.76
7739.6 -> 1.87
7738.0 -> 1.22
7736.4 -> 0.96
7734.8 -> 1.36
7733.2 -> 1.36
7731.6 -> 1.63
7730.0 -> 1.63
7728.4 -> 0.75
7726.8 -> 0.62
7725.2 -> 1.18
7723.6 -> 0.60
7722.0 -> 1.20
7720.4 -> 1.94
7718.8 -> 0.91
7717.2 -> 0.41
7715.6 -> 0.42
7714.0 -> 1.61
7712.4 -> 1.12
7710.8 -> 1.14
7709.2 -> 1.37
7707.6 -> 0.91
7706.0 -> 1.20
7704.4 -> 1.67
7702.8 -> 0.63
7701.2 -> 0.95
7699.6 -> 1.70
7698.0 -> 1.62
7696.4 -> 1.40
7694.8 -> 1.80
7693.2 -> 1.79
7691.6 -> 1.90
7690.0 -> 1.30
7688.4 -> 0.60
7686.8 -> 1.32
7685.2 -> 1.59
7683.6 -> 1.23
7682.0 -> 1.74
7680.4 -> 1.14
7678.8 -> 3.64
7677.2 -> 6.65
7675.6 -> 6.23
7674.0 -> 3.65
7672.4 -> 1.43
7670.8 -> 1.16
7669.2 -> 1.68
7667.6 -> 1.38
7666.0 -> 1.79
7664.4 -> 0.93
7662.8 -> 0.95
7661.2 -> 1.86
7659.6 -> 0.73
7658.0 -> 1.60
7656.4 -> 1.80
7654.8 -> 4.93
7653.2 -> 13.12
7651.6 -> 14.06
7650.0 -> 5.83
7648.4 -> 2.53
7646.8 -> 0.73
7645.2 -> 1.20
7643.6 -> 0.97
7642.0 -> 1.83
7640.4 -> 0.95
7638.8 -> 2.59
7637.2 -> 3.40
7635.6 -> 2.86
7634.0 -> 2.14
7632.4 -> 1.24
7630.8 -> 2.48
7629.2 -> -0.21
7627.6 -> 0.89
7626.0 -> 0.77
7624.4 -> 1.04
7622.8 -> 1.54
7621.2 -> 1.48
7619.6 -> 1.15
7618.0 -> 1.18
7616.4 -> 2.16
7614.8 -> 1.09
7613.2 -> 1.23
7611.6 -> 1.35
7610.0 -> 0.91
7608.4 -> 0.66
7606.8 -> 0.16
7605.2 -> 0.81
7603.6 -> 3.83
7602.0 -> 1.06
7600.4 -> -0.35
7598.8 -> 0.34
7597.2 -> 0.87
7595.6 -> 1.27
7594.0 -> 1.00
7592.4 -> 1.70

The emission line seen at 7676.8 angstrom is [N II] 6583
